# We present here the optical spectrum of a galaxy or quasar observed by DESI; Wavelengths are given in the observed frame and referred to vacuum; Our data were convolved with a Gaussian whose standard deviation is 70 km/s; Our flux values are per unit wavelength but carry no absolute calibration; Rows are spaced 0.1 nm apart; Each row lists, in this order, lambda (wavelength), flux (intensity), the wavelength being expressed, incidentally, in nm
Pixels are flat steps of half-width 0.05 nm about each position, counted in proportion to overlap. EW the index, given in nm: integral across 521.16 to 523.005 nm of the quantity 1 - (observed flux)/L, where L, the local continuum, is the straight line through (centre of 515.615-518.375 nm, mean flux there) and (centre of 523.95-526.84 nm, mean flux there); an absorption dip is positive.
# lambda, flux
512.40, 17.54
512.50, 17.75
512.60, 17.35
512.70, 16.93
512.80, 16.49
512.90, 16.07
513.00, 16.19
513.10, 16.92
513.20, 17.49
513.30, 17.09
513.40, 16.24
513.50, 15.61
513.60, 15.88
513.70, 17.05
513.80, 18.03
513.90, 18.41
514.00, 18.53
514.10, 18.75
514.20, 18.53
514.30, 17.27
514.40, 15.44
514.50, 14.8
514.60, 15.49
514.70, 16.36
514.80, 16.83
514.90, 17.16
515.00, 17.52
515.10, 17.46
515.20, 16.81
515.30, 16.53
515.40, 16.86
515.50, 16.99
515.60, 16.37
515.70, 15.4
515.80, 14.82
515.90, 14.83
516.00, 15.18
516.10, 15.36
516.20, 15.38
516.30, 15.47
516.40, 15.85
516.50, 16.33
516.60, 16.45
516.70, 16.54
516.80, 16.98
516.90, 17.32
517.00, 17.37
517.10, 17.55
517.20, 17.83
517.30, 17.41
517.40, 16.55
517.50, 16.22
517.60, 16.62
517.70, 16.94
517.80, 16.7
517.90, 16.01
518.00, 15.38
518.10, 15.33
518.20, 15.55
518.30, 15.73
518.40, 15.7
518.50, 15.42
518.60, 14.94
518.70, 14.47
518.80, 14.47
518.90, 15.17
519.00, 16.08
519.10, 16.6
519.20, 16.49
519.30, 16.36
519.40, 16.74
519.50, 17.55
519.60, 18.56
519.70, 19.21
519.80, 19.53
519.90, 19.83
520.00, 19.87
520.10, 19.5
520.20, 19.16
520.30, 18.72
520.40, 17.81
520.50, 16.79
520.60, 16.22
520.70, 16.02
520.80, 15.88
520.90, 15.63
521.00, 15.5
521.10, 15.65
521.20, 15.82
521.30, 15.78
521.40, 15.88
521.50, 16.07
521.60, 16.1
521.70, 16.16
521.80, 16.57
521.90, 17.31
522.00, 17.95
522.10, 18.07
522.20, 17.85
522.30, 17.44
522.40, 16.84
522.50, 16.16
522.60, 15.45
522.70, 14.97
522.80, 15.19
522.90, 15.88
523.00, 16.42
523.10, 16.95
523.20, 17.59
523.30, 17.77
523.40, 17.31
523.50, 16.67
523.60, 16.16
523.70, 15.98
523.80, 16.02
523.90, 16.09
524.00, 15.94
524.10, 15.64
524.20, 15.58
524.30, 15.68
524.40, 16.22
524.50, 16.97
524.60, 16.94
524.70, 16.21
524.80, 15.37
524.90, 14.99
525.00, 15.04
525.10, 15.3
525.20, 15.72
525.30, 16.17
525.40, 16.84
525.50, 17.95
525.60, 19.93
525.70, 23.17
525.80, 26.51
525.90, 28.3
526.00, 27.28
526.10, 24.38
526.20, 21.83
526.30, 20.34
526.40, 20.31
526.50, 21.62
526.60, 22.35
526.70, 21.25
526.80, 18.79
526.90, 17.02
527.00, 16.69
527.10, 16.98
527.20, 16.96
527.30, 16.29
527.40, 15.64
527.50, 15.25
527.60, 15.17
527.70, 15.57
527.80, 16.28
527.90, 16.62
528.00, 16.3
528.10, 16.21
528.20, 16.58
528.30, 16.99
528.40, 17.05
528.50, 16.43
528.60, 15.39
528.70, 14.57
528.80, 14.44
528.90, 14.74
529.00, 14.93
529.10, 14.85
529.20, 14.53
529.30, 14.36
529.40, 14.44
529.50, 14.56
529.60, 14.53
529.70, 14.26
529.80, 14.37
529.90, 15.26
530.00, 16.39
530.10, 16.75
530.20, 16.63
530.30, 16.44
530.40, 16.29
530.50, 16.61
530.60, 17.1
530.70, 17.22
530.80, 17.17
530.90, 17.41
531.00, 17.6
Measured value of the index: 0.15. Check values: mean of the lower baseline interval 16.2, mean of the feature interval 16.4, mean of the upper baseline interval 19.1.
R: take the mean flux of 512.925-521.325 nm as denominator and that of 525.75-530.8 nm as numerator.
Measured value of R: 1.04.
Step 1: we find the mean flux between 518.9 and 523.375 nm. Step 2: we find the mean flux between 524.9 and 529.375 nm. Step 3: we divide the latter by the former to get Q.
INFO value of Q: 1.1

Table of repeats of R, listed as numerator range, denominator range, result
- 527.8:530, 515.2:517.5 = 0.94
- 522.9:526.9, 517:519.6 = 1.13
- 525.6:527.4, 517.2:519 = 1.32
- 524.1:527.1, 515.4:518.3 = 1.17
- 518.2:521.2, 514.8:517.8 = 1.02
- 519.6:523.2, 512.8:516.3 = 1.03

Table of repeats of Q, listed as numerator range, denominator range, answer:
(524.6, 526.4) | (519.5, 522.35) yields 1.14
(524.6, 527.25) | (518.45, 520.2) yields 1.13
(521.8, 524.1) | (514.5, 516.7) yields 1.03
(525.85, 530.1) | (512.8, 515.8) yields 1.03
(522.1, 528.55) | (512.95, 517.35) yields 1.06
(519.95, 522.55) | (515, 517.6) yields 1.03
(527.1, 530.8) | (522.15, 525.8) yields 0.94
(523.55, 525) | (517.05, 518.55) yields 0.98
